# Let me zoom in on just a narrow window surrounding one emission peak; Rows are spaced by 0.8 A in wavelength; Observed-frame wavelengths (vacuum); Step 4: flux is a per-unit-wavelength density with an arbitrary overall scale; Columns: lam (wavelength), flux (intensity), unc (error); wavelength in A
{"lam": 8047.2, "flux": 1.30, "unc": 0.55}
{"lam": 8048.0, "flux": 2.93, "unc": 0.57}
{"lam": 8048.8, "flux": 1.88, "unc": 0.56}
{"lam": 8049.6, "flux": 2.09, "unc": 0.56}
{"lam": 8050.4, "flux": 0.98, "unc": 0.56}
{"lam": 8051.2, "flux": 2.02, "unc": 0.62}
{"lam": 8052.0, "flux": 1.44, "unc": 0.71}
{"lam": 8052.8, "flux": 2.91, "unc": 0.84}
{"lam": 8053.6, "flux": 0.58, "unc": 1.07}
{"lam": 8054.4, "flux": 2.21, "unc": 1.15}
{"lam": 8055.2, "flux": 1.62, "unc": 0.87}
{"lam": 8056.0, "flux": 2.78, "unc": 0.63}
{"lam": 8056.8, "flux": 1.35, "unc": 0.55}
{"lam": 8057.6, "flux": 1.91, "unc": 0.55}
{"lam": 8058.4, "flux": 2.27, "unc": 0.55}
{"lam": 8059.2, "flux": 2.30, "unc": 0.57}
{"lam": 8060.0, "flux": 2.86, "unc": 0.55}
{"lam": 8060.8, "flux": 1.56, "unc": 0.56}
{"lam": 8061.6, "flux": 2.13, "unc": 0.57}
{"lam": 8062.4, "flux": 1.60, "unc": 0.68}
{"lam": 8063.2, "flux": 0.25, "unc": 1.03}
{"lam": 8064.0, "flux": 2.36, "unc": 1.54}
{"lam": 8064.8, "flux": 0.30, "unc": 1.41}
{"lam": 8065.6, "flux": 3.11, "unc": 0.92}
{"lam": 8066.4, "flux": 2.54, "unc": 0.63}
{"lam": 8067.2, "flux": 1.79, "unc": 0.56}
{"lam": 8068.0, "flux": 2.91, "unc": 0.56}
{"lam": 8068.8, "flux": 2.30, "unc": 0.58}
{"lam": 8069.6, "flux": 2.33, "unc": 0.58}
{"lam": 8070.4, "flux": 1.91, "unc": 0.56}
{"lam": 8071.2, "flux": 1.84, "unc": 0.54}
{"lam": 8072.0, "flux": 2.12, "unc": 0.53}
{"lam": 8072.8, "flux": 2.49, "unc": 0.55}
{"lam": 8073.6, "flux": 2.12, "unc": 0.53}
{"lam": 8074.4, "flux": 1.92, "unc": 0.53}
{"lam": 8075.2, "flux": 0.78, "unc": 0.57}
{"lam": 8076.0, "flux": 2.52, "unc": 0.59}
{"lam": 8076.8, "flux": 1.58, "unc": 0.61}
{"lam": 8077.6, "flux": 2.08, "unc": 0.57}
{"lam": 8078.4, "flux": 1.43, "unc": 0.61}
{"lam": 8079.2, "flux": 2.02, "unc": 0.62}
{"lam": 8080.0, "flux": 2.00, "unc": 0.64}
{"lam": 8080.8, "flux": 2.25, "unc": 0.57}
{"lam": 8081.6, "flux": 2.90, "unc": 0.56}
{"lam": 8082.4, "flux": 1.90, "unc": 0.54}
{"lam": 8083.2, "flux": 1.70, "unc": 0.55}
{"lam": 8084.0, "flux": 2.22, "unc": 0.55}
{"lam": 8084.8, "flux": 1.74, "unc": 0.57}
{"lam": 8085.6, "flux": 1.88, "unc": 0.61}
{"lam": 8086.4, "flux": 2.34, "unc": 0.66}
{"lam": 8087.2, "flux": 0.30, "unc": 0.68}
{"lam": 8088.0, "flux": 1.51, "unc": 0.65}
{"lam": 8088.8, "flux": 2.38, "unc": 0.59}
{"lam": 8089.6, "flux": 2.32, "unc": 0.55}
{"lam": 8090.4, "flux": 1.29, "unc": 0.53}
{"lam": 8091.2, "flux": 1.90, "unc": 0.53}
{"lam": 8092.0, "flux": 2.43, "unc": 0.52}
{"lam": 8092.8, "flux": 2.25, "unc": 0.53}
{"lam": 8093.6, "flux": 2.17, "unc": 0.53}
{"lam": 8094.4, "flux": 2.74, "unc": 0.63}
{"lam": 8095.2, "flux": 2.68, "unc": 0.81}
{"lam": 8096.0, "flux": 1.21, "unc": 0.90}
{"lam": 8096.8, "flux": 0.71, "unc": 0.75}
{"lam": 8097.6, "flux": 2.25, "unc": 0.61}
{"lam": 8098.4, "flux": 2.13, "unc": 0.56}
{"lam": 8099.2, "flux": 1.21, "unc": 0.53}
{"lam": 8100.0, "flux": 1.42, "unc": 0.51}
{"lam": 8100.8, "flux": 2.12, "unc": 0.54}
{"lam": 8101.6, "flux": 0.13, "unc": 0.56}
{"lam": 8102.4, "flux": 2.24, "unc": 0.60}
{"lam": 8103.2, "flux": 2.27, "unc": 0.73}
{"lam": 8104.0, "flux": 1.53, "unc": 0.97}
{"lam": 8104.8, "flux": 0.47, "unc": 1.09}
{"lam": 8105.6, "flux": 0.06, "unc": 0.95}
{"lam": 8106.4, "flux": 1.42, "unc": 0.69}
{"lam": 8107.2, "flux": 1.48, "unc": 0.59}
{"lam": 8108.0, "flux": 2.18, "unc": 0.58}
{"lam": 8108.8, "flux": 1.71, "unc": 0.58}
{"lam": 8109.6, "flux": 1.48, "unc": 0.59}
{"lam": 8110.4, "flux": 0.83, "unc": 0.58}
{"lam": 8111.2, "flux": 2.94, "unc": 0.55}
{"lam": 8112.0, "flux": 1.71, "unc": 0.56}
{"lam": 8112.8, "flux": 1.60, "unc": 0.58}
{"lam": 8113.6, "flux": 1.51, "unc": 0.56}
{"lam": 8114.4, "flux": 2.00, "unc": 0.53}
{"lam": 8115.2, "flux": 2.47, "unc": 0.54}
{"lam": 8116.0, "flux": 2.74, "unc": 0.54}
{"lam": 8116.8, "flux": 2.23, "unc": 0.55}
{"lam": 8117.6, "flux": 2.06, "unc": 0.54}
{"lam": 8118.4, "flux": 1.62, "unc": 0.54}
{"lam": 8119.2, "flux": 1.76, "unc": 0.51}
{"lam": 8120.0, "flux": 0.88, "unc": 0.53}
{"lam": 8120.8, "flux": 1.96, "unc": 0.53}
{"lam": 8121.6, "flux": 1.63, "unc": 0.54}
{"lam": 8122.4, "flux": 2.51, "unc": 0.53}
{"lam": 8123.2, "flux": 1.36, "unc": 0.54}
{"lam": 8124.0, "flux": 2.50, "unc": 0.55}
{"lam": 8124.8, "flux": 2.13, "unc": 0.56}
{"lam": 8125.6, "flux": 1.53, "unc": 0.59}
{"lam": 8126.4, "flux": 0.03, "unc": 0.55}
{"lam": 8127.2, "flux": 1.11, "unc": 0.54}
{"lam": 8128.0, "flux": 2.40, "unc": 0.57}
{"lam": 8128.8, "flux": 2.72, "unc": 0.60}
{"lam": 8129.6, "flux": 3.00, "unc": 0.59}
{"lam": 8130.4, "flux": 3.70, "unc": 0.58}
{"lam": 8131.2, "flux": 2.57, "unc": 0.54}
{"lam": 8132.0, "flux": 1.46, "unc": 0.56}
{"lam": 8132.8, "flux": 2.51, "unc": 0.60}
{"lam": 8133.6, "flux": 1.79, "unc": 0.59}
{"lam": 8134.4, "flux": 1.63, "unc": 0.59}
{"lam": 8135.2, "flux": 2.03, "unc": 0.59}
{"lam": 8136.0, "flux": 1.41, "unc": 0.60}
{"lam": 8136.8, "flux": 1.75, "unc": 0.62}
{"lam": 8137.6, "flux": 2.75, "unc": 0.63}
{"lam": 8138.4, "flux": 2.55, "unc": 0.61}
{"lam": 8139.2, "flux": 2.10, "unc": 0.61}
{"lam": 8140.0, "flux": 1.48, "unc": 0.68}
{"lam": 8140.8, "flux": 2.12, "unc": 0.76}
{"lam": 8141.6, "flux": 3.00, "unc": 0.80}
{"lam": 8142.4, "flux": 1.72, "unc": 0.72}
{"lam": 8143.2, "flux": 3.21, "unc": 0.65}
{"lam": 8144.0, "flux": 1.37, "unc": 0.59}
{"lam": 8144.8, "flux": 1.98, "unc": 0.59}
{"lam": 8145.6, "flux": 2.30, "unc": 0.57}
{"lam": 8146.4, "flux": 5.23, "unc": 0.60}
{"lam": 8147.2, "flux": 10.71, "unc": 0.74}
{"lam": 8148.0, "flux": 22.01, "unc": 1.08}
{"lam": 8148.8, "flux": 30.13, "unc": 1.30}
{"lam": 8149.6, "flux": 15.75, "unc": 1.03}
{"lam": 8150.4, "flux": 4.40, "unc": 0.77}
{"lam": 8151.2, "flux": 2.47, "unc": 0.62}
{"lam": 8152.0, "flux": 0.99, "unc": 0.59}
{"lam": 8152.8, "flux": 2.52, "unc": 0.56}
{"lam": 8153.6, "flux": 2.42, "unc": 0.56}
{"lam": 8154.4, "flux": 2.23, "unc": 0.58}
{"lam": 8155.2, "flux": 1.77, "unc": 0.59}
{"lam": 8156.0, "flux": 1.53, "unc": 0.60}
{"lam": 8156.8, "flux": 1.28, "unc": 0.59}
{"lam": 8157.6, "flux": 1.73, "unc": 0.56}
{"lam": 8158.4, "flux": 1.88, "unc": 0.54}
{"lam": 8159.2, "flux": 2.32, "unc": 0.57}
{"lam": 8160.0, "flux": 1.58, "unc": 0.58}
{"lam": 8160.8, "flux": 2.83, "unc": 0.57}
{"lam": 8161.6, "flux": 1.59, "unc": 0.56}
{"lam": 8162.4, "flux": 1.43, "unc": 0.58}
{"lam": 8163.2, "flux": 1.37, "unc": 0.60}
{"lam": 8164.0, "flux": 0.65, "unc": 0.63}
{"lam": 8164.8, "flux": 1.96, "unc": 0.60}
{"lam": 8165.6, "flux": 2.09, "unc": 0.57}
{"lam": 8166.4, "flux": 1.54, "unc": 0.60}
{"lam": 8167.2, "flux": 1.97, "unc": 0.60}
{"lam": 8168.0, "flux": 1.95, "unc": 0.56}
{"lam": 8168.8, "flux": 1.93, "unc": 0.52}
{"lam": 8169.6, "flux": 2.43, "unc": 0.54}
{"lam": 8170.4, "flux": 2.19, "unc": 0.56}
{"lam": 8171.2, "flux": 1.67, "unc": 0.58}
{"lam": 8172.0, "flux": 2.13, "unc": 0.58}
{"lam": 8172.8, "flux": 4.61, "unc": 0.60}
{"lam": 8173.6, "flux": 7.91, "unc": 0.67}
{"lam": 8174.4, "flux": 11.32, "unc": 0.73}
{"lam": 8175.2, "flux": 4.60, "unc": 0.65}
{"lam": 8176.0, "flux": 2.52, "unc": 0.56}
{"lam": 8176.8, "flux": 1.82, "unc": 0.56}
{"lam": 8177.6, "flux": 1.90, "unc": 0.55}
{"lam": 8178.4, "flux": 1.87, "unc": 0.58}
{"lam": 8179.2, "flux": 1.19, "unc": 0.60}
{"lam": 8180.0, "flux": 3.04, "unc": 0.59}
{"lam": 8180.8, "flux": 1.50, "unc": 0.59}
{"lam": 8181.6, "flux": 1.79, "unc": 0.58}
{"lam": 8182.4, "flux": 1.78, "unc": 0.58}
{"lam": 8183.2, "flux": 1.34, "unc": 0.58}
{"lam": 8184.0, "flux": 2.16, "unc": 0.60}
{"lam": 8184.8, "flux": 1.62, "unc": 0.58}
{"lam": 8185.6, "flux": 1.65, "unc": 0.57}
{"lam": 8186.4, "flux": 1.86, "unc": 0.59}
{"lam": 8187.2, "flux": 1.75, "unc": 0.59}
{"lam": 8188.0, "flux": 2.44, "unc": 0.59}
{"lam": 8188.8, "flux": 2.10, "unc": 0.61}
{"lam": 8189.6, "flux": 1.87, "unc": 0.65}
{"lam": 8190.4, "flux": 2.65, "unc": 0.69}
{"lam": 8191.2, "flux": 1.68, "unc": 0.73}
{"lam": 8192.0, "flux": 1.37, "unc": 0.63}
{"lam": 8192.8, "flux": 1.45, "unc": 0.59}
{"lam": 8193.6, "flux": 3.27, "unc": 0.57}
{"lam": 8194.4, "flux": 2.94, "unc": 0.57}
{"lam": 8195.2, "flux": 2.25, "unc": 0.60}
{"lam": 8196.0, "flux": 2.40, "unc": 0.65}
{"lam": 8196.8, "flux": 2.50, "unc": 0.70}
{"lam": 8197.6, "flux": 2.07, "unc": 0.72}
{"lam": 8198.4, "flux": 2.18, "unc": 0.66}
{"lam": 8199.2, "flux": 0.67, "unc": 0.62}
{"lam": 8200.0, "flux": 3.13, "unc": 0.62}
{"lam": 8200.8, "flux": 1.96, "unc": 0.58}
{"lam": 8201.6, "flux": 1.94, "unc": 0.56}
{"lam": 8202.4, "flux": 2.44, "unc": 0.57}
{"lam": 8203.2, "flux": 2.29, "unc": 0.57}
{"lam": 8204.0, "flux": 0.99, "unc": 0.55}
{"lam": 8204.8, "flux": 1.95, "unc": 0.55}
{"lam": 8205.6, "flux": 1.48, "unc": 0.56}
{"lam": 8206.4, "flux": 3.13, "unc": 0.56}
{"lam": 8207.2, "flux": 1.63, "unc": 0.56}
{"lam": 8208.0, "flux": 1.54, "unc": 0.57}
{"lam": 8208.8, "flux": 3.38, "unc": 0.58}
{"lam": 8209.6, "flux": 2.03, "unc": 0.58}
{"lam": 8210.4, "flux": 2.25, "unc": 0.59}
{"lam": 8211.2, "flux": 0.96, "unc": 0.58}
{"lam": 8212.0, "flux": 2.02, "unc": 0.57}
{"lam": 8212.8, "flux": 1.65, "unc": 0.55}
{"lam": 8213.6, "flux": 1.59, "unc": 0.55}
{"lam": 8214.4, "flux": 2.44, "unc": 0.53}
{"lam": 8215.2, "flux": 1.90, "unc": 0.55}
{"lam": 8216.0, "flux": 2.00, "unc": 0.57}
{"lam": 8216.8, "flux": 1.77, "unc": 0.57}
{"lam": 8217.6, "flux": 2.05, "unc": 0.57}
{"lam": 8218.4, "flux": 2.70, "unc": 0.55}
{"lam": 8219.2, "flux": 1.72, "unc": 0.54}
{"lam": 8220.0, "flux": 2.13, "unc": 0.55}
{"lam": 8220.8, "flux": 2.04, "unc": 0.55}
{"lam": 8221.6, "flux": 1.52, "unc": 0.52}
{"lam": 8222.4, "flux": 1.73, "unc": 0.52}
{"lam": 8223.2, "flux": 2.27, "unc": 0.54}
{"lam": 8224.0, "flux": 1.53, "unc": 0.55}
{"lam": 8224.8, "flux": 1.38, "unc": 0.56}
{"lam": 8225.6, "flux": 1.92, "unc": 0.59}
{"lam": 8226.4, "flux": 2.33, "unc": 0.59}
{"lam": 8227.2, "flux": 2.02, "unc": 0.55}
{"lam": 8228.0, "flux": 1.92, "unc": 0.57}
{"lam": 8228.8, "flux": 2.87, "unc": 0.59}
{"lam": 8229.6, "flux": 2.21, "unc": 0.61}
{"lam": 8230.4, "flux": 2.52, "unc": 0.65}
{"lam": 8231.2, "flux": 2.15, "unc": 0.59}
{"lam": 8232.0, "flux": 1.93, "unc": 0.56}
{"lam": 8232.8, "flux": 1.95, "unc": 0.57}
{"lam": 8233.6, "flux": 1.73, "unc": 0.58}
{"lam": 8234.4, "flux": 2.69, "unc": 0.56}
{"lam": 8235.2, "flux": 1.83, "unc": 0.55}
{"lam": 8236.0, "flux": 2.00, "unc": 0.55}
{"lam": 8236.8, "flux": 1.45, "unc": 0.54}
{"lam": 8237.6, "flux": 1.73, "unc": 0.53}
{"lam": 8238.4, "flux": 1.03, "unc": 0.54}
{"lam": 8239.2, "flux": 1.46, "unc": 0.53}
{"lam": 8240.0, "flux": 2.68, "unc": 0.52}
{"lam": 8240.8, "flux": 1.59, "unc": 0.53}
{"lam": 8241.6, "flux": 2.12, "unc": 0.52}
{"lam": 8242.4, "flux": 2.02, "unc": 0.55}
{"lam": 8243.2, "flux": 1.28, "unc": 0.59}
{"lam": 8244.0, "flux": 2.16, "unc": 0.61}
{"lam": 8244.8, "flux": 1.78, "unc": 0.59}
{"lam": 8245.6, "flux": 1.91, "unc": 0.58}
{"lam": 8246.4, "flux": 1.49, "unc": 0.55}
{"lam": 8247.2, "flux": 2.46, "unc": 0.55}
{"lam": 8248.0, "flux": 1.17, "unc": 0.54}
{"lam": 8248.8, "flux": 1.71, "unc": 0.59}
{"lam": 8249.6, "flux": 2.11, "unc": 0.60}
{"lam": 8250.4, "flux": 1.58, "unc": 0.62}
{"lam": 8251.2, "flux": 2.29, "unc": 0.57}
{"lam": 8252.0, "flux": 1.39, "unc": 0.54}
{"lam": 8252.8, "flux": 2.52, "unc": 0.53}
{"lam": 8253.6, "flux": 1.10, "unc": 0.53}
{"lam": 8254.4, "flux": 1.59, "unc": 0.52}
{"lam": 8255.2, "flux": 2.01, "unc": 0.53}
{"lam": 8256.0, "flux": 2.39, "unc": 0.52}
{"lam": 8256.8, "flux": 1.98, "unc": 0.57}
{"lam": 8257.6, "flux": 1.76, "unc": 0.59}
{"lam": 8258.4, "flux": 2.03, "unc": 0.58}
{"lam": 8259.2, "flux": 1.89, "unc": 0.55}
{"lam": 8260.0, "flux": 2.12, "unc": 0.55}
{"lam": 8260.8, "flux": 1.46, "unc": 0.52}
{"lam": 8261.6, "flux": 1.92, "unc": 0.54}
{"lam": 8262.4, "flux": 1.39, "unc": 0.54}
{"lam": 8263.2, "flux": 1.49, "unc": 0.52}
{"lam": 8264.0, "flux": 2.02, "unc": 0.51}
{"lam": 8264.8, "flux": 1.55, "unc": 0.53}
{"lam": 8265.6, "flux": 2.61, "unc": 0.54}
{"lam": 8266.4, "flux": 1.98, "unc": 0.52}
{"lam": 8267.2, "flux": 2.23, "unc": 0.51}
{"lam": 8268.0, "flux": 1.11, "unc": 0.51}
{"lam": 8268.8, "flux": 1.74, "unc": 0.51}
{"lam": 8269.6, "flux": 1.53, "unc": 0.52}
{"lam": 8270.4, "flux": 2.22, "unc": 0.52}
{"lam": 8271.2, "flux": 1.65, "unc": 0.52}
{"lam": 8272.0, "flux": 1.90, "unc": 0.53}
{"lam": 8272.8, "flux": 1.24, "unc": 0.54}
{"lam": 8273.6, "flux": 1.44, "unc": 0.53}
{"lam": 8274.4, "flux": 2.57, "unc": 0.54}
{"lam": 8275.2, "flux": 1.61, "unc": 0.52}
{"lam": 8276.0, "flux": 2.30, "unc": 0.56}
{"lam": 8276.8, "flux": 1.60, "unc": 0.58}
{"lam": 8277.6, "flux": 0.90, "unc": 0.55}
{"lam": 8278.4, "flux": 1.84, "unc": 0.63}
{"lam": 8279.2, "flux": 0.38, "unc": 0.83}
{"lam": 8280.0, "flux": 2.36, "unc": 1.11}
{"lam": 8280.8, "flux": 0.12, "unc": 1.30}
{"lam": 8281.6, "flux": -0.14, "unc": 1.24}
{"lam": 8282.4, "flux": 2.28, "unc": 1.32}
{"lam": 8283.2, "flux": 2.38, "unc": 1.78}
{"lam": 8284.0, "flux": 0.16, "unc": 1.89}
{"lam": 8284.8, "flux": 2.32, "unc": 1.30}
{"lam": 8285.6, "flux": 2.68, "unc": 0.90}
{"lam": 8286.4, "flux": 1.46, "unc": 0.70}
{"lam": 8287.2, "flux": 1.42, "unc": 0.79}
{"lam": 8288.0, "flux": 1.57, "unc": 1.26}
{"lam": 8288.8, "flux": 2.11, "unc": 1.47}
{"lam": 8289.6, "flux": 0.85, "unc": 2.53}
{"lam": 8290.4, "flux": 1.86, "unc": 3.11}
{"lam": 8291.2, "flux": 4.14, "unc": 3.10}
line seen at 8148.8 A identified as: H-alpha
